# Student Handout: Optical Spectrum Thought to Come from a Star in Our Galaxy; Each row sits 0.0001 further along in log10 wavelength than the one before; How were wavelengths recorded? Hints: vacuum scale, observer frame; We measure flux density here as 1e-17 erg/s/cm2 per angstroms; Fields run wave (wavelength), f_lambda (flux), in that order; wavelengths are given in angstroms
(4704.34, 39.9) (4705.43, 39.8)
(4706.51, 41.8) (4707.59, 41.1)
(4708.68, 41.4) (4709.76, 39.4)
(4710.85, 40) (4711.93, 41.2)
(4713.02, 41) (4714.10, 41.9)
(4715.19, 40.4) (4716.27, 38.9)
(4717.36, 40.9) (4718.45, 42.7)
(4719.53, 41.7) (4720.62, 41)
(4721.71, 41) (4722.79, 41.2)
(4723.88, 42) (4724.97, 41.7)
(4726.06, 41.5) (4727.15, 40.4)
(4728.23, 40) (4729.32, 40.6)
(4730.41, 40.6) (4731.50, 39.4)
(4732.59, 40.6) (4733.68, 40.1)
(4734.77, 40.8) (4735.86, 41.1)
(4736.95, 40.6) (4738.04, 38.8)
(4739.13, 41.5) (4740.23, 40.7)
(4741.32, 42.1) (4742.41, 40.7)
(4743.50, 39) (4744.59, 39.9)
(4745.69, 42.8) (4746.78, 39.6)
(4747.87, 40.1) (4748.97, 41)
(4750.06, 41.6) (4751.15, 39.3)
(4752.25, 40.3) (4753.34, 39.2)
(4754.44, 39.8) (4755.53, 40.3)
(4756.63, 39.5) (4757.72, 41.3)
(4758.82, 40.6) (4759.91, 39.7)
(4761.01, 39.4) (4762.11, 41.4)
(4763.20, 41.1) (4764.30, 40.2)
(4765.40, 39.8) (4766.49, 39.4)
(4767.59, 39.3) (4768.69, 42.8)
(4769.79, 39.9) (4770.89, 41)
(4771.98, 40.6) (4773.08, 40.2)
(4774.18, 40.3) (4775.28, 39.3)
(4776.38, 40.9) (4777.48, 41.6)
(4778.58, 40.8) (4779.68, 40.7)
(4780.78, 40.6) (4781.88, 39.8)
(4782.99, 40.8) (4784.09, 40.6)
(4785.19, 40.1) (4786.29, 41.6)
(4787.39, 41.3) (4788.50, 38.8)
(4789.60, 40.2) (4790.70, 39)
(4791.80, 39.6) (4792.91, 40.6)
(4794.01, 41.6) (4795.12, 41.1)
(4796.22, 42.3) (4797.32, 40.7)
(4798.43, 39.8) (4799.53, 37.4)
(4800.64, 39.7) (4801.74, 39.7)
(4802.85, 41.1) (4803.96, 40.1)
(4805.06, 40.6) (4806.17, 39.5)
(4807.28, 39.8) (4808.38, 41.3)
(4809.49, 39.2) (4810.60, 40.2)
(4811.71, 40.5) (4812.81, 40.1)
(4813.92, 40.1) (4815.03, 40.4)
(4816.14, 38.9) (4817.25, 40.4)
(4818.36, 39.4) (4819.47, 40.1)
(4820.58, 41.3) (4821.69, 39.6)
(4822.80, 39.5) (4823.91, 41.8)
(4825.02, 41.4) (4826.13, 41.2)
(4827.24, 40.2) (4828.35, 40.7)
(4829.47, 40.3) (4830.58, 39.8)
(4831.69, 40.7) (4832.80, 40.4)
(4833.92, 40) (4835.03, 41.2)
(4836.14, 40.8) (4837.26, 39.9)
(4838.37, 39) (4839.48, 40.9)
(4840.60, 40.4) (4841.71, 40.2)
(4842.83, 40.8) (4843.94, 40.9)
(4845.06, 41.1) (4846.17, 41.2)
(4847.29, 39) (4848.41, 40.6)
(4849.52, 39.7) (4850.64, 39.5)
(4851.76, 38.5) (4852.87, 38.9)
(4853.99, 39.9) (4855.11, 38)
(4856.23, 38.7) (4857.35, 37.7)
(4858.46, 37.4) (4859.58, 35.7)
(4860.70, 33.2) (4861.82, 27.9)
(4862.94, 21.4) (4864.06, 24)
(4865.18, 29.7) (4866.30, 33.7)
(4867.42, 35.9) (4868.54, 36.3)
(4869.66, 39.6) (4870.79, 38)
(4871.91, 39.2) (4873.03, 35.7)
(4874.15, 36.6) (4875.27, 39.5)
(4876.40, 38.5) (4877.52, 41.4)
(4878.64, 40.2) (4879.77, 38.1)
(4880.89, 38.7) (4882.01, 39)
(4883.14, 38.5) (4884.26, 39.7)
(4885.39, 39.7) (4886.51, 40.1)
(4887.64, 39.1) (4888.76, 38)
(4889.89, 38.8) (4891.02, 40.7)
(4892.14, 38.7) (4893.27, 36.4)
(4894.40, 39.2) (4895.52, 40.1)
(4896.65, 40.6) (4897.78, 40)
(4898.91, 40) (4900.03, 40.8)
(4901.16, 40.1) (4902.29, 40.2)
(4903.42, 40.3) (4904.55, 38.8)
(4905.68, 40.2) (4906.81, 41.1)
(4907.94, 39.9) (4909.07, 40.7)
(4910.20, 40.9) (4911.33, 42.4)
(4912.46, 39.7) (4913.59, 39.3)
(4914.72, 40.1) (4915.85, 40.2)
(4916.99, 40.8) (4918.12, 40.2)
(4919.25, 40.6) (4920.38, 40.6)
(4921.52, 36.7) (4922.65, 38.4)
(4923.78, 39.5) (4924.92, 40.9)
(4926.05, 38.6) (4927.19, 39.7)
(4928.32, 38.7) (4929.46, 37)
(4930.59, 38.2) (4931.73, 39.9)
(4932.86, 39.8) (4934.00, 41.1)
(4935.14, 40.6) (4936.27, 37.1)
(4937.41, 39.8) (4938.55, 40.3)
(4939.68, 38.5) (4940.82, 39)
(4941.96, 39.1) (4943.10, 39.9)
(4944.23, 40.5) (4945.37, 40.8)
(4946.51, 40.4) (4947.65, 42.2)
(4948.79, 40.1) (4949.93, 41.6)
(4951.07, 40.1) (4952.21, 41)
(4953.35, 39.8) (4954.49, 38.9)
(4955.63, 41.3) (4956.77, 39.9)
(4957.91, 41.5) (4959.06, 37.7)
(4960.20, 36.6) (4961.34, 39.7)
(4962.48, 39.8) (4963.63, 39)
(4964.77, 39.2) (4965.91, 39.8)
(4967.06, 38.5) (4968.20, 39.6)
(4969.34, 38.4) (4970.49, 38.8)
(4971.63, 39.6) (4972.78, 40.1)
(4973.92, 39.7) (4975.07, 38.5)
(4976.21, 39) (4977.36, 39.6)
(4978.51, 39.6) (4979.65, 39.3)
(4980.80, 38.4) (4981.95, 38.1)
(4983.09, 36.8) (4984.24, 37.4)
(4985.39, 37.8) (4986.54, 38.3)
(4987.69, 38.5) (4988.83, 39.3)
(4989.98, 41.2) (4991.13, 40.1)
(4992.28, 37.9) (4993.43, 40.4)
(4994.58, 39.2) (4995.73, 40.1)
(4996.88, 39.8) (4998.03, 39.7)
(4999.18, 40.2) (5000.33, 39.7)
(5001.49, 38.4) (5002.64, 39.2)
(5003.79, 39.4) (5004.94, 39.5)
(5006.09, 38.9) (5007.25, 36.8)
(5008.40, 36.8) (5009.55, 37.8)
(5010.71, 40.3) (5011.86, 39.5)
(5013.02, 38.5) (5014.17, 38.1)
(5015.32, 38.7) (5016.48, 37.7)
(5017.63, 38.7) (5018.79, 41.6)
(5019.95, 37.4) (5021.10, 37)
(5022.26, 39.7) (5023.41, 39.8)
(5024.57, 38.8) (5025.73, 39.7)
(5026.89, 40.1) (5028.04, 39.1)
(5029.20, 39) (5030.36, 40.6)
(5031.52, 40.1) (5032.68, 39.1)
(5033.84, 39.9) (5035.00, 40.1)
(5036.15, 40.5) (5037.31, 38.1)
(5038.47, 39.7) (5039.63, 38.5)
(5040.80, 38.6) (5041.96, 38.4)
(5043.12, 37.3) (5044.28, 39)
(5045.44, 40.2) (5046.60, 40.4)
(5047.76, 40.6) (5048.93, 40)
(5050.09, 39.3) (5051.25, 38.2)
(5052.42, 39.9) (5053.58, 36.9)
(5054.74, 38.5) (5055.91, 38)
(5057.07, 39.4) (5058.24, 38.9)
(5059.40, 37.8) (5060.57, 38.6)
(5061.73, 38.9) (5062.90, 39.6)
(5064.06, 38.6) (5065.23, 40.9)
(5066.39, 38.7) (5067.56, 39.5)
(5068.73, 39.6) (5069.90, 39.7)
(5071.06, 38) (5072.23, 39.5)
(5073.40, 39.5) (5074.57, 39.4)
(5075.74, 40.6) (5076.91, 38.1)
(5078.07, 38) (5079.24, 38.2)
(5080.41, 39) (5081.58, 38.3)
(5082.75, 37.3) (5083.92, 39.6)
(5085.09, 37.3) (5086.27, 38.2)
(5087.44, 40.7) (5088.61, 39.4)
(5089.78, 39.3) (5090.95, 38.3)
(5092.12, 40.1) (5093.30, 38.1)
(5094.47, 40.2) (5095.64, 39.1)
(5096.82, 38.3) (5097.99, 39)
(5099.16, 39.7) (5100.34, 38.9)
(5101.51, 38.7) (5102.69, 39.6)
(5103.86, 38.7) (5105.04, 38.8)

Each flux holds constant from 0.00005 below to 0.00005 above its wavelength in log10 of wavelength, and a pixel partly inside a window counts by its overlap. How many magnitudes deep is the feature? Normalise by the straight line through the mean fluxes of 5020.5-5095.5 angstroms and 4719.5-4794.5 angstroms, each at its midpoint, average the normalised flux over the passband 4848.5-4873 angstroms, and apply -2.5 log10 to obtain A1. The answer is 0.13 mag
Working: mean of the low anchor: 40.5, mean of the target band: 35.5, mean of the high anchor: 39.1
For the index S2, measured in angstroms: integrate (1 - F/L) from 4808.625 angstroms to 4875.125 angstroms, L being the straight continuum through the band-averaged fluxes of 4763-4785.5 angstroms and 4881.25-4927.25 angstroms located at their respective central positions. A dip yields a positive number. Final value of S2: 2.7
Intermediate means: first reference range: 40.5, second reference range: 39.7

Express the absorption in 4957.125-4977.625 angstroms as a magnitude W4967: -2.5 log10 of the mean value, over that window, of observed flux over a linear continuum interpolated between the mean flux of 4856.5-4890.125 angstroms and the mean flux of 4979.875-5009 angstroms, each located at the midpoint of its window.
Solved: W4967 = -0.02 mag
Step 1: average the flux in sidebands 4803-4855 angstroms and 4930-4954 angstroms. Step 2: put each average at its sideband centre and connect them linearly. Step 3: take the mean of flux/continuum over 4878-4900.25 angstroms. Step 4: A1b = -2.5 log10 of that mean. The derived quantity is 0.021 mag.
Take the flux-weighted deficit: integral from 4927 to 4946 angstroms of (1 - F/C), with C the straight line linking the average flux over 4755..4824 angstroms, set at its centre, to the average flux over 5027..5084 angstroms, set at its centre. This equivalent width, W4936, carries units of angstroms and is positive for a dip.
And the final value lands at 0.1 angstroms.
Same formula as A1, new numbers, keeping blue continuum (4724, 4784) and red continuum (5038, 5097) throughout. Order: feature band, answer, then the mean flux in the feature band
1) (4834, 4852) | -0.01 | 40.3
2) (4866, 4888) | 0.04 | 38.4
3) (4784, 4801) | 0.00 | 40.3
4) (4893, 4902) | 0.00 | 39.8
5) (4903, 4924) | -0.01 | 40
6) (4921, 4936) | 0.01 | 39.1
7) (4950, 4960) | -0.01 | 40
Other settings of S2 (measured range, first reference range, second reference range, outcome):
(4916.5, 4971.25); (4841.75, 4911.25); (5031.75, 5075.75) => -1.5 angstroms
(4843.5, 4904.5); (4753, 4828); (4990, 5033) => 3.1 angstroms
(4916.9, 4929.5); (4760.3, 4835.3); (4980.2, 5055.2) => 0.1 angstroms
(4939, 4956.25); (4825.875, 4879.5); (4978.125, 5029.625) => -0.7 angstroms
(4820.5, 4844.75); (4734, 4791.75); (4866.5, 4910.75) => -0.5 angstroms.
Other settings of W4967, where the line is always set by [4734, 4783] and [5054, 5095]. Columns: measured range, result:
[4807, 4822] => 0.00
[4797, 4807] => 0.01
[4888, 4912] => 0.00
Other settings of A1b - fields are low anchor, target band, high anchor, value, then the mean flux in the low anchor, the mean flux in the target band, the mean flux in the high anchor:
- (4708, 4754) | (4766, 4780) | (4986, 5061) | -0.002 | 40.7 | 40.5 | 39.1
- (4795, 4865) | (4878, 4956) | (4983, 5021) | -0.021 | 39.1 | 39.7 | 38.9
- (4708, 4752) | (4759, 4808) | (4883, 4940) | 0.002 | 40.7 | 40.3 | 39.6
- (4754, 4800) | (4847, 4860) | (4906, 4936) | 0.039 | 40.4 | 38.7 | 39.8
